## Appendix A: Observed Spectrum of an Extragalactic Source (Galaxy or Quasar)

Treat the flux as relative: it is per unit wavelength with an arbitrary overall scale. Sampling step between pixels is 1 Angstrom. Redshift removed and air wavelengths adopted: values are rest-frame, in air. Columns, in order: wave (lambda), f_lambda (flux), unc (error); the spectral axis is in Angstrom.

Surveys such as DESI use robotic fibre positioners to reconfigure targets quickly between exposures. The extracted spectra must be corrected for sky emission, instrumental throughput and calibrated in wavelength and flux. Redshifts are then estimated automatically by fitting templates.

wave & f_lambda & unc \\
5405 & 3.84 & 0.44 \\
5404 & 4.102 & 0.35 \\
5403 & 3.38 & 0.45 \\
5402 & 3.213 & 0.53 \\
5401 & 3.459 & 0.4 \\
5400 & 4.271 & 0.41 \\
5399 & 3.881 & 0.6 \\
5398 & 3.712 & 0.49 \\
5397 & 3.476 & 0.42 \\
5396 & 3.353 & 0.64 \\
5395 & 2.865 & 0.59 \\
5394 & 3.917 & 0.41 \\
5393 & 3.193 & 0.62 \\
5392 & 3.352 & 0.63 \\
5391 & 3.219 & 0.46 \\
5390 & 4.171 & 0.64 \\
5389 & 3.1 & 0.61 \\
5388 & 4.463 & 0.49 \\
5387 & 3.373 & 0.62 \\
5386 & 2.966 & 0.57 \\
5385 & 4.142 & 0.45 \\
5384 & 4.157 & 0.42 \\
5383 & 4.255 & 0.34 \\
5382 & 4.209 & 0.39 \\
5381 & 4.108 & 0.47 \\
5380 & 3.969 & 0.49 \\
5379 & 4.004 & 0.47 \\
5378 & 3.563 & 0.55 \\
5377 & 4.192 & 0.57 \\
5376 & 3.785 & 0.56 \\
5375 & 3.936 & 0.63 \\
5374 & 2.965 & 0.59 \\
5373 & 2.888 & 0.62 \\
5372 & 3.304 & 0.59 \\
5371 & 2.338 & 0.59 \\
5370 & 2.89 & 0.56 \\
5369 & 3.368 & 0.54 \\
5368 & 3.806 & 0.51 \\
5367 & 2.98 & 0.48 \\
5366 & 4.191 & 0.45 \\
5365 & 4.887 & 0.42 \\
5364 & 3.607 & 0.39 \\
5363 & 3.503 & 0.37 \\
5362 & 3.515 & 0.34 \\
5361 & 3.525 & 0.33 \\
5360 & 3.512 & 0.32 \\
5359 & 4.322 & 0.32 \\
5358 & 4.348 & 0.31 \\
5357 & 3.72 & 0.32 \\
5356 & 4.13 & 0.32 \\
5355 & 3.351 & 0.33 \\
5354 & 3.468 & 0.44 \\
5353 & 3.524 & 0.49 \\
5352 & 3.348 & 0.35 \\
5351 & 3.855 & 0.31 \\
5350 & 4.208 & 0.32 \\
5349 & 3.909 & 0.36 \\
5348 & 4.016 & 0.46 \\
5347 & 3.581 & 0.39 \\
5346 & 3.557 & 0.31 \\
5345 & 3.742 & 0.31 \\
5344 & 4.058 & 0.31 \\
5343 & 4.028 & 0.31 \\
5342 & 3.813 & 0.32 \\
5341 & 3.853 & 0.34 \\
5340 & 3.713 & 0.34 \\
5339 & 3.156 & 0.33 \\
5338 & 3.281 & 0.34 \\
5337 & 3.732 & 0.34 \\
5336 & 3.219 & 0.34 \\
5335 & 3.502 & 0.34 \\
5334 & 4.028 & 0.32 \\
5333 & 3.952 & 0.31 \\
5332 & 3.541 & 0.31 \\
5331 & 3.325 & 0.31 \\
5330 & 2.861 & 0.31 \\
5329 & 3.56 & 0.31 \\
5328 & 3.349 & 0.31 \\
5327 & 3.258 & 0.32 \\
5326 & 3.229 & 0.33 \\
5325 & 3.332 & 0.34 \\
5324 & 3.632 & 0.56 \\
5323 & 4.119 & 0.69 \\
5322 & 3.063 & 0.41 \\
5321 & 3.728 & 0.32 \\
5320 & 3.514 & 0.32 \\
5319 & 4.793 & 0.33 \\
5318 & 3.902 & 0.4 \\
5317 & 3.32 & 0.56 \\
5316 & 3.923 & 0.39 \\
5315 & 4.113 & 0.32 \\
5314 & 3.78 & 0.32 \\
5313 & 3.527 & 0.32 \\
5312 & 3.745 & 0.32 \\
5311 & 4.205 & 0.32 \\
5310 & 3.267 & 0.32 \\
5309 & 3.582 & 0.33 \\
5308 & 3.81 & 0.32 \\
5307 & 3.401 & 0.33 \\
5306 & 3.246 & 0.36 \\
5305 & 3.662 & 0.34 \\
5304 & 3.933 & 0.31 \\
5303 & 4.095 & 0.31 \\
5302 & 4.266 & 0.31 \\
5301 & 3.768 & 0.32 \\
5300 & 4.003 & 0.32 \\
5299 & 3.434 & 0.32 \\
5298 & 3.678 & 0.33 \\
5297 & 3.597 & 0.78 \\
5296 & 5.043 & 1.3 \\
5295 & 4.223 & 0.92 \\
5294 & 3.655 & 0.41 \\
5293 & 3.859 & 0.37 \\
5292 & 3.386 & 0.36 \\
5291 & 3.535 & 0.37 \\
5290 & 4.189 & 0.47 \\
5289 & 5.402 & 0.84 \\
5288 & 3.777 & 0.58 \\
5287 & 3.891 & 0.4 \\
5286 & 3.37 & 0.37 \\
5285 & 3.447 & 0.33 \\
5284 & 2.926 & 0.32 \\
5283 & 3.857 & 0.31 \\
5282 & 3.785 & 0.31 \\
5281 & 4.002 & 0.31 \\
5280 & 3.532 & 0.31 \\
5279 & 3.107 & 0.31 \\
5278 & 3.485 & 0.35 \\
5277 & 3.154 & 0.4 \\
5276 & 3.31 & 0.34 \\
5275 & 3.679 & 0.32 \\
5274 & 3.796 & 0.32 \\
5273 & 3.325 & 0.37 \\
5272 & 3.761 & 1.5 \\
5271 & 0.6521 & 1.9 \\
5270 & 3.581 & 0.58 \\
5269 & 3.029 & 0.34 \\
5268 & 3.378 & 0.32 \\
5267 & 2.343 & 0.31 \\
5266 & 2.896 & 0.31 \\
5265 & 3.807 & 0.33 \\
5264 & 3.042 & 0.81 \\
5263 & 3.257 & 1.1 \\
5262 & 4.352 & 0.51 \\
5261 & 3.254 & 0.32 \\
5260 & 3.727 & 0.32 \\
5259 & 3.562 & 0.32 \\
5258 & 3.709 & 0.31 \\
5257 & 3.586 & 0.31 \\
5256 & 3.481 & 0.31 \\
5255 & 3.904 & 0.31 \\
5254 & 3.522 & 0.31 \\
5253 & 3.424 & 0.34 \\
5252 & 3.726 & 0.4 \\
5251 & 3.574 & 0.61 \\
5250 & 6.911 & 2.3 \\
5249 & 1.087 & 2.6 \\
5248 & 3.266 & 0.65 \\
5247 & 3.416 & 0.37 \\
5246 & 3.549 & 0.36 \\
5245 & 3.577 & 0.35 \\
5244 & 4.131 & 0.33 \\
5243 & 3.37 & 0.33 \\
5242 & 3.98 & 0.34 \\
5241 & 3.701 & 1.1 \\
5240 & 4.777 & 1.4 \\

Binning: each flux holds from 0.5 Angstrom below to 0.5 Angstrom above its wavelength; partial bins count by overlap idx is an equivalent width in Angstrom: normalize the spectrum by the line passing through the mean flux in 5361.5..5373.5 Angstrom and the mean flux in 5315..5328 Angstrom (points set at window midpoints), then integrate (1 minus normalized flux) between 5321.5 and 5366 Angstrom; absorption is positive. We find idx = -1.5 Angstrom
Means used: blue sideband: 3.66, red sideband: 3.44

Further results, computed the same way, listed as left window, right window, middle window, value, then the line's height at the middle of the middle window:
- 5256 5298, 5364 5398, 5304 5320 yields -0.8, 3.57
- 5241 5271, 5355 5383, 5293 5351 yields -1.8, 3.61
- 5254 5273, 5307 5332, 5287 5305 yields -2.6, 3.48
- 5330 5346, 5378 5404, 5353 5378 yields 0.4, 3.67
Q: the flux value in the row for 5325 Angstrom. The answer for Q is 3.332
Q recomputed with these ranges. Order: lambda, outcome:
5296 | 5.043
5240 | 4.777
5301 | 3.768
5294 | 3.655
